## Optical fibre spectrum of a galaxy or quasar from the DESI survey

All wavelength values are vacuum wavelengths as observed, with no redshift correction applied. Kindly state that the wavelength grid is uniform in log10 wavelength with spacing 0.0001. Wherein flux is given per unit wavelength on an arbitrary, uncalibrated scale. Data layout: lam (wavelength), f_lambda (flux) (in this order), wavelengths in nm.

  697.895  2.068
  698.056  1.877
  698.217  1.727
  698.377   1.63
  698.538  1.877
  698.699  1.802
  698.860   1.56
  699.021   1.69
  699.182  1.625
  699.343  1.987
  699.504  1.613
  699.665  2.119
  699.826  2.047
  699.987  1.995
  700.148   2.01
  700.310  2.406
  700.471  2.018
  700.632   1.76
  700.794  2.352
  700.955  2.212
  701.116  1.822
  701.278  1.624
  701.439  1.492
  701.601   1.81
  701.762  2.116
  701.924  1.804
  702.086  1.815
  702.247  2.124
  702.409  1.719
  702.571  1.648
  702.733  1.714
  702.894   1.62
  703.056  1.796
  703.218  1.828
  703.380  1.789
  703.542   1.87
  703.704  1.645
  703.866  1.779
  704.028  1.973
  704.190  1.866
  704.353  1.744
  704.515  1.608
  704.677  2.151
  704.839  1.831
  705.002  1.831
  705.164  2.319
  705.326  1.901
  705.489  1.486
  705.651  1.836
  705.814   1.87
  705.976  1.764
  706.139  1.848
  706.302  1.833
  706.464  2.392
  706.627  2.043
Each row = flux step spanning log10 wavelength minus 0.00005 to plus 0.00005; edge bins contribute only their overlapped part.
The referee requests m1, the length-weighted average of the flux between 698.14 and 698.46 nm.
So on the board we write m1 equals 1.68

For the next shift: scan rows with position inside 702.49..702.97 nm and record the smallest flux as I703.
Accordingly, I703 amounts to 1.62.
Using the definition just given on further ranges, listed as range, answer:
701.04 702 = 1.492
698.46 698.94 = 1.56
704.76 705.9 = 1.486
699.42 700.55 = 1.613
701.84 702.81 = 1.648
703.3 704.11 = 1.645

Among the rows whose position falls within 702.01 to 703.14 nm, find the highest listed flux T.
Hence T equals 2.124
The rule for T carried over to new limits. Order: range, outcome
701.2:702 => 2.116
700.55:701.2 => 2.352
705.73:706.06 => 1.87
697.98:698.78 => 1.877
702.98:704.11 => 1.973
